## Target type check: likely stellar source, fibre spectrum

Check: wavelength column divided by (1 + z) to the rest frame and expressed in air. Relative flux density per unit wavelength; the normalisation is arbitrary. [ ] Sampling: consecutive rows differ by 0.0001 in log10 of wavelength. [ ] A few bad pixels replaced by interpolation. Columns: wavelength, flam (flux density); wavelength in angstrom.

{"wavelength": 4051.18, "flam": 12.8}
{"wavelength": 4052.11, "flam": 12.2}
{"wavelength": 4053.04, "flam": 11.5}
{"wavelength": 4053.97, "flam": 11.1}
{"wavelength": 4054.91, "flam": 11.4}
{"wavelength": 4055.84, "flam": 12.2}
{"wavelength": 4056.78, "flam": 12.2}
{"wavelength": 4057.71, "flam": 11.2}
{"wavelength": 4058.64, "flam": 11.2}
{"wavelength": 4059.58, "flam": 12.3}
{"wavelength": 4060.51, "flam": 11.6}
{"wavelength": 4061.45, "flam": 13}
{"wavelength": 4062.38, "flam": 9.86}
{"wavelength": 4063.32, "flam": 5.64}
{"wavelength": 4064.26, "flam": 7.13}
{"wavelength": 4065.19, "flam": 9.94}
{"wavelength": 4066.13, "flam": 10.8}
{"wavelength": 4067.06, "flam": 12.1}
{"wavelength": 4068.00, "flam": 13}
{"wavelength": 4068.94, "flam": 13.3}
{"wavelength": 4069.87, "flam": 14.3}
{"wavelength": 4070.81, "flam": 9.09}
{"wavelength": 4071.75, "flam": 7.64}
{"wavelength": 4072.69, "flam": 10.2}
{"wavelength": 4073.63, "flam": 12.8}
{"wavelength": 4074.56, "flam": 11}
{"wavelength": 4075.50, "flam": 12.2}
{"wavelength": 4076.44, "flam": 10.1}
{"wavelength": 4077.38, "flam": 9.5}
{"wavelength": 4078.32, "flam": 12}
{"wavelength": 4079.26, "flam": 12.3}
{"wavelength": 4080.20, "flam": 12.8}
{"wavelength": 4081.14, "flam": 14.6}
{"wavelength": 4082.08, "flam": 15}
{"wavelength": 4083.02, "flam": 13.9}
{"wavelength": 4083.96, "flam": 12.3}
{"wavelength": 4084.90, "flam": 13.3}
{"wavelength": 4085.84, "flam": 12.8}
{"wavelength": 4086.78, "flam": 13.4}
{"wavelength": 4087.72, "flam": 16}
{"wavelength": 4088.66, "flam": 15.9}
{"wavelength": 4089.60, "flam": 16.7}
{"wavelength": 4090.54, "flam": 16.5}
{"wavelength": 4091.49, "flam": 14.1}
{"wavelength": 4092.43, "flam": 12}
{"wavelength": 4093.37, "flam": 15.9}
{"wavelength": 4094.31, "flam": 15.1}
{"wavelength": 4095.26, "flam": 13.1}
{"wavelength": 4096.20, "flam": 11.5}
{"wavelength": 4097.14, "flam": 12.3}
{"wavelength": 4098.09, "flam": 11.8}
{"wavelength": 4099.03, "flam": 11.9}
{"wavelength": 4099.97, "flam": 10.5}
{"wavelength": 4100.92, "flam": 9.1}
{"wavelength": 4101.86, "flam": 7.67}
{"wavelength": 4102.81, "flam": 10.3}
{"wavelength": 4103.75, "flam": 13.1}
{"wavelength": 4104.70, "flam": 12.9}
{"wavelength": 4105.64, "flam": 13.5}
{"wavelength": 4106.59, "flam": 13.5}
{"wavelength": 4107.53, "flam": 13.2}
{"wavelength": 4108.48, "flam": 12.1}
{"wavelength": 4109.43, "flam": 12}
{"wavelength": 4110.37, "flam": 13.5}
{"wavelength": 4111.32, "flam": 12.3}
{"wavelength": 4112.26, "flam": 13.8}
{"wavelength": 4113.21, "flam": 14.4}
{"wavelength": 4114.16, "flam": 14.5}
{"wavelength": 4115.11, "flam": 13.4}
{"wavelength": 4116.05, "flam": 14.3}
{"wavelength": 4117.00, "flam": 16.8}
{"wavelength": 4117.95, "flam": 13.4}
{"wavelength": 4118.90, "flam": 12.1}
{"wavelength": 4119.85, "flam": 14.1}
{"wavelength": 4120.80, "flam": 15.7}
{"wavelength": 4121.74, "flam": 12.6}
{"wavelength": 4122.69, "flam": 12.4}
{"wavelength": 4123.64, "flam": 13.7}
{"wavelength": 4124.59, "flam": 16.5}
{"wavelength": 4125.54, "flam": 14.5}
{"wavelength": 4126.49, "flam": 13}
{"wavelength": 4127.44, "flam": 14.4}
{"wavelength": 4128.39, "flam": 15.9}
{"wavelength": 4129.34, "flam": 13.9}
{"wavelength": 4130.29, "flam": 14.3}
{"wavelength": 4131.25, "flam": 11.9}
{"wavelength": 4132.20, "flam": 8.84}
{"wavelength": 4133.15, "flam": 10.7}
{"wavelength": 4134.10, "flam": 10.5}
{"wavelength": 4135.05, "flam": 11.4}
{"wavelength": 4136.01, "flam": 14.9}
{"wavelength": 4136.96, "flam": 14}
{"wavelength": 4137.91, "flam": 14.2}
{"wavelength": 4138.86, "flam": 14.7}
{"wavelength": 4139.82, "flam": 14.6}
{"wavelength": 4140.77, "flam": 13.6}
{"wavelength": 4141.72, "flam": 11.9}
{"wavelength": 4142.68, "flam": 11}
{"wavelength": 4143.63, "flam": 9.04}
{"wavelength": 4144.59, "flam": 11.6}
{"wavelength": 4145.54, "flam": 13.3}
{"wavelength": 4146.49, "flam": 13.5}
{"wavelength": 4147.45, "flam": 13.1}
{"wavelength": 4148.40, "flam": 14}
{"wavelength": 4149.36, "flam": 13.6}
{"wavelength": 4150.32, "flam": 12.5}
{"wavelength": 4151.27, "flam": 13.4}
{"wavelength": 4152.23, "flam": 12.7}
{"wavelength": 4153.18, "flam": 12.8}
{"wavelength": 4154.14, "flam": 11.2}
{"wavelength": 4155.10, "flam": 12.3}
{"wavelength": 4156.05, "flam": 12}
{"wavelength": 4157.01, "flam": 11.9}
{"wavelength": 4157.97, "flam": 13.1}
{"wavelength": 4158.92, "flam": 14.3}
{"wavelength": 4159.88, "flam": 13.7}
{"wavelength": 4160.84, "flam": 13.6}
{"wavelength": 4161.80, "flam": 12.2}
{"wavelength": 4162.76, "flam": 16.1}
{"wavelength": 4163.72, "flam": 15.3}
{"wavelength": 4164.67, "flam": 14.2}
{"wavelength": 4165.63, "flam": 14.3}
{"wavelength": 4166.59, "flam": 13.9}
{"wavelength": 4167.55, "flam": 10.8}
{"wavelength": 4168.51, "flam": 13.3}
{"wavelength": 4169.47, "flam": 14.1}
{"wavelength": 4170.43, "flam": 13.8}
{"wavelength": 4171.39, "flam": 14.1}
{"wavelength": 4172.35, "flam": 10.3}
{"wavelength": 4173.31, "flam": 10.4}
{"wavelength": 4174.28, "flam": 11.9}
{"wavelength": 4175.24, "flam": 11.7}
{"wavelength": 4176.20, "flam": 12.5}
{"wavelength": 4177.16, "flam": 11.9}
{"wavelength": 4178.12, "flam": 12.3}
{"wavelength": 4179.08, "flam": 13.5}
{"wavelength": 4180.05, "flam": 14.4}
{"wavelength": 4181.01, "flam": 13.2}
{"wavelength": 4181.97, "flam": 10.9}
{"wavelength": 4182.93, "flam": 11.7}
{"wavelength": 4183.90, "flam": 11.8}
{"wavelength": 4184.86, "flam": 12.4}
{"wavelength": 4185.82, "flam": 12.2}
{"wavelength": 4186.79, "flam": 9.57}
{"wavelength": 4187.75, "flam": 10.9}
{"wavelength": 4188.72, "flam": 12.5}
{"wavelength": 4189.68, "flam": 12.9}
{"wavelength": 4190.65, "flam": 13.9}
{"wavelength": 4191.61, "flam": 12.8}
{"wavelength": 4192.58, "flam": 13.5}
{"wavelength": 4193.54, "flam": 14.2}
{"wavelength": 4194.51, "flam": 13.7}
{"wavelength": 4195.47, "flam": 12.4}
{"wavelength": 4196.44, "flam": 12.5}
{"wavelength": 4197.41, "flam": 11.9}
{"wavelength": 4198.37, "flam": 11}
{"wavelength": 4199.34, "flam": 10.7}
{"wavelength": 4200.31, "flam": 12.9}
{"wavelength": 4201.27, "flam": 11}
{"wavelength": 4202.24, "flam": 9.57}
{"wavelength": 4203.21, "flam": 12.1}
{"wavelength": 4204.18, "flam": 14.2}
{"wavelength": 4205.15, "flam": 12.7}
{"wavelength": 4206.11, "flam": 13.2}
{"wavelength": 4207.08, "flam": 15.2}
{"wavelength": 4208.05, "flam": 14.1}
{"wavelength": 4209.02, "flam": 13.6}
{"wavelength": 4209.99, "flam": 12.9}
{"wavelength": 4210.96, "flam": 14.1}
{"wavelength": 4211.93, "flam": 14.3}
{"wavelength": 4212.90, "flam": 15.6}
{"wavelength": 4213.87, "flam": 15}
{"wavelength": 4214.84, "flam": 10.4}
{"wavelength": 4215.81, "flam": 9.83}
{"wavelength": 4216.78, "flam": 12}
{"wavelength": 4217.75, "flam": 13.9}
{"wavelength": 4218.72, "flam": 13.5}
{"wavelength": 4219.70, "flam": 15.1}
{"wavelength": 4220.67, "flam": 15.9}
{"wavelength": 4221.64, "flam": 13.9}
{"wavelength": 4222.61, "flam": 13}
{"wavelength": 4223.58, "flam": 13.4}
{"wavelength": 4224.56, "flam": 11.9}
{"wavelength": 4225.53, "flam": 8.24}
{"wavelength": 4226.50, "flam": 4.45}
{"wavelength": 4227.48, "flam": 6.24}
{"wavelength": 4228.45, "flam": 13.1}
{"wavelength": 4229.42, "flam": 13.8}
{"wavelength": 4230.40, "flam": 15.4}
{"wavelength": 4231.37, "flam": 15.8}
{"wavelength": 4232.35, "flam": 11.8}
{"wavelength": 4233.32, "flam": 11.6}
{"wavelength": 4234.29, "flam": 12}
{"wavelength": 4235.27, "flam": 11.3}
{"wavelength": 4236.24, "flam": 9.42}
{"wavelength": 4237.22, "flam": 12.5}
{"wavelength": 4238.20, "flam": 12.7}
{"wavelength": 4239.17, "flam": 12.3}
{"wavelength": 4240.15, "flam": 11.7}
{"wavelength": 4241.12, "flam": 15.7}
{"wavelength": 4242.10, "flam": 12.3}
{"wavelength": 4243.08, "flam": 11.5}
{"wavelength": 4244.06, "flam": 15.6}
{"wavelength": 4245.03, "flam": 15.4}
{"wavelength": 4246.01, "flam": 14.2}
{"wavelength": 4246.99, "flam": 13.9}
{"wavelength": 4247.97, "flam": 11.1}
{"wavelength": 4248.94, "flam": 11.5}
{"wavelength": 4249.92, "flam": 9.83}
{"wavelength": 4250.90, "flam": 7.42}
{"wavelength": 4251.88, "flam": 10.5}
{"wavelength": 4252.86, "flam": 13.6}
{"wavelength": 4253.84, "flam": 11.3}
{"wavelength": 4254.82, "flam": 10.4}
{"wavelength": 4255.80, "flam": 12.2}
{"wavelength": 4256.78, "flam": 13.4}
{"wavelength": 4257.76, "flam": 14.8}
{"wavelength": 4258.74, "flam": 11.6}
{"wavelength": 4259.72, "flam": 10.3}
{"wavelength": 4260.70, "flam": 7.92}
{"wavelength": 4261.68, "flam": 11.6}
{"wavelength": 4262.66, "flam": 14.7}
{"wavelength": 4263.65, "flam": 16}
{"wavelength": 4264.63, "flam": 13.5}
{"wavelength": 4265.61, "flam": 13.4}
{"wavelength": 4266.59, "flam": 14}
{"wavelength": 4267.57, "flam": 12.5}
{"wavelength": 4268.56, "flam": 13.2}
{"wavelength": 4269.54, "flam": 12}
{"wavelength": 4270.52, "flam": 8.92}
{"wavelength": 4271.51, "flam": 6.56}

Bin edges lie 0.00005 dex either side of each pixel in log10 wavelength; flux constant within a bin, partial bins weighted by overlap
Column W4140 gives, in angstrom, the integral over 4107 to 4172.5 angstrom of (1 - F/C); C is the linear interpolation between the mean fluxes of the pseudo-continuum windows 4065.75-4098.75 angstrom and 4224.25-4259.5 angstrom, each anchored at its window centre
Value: -3.81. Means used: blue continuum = 12.8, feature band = 13.2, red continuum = 11.9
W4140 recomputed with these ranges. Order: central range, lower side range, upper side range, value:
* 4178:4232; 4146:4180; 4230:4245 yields 1.3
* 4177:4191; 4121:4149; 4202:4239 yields 0.6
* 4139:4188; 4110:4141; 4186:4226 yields 1.9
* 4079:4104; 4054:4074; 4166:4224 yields -3.9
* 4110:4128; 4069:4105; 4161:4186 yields -1.9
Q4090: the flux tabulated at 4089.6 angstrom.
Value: 16.7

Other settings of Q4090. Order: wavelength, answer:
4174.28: 11.9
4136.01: 14.9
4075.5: 12.2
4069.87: 14.3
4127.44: 14.4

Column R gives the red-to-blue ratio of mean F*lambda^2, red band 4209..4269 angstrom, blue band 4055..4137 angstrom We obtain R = 1.06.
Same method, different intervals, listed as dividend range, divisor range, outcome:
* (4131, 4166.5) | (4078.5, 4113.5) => 1.01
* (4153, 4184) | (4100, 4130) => 0.99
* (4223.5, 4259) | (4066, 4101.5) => 1.02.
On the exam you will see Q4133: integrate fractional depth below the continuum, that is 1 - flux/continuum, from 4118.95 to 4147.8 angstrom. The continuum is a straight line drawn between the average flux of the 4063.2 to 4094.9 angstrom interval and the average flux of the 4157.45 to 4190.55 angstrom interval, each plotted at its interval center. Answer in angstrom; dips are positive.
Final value -1.0 angstrom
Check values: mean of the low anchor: 12.5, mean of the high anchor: 12.8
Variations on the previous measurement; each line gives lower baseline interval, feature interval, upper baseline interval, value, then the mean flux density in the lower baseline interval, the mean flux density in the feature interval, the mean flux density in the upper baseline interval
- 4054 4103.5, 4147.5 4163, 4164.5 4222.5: -0.6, 12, 13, 12.8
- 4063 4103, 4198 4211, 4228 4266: -0.2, 12.2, 12.6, 12.5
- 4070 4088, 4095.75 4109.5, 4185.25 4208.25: 0.6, 12.2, 11.7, 12.5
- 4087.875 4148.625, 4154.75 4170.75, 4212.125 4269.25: -0.7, 13.2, 13.5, 12.4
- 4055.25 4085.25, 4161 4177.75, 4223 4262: -1.8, 11.5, 13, 11.8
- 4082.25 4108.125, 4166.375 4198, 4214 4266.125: 0.3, 13.1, 12.5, 12.3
